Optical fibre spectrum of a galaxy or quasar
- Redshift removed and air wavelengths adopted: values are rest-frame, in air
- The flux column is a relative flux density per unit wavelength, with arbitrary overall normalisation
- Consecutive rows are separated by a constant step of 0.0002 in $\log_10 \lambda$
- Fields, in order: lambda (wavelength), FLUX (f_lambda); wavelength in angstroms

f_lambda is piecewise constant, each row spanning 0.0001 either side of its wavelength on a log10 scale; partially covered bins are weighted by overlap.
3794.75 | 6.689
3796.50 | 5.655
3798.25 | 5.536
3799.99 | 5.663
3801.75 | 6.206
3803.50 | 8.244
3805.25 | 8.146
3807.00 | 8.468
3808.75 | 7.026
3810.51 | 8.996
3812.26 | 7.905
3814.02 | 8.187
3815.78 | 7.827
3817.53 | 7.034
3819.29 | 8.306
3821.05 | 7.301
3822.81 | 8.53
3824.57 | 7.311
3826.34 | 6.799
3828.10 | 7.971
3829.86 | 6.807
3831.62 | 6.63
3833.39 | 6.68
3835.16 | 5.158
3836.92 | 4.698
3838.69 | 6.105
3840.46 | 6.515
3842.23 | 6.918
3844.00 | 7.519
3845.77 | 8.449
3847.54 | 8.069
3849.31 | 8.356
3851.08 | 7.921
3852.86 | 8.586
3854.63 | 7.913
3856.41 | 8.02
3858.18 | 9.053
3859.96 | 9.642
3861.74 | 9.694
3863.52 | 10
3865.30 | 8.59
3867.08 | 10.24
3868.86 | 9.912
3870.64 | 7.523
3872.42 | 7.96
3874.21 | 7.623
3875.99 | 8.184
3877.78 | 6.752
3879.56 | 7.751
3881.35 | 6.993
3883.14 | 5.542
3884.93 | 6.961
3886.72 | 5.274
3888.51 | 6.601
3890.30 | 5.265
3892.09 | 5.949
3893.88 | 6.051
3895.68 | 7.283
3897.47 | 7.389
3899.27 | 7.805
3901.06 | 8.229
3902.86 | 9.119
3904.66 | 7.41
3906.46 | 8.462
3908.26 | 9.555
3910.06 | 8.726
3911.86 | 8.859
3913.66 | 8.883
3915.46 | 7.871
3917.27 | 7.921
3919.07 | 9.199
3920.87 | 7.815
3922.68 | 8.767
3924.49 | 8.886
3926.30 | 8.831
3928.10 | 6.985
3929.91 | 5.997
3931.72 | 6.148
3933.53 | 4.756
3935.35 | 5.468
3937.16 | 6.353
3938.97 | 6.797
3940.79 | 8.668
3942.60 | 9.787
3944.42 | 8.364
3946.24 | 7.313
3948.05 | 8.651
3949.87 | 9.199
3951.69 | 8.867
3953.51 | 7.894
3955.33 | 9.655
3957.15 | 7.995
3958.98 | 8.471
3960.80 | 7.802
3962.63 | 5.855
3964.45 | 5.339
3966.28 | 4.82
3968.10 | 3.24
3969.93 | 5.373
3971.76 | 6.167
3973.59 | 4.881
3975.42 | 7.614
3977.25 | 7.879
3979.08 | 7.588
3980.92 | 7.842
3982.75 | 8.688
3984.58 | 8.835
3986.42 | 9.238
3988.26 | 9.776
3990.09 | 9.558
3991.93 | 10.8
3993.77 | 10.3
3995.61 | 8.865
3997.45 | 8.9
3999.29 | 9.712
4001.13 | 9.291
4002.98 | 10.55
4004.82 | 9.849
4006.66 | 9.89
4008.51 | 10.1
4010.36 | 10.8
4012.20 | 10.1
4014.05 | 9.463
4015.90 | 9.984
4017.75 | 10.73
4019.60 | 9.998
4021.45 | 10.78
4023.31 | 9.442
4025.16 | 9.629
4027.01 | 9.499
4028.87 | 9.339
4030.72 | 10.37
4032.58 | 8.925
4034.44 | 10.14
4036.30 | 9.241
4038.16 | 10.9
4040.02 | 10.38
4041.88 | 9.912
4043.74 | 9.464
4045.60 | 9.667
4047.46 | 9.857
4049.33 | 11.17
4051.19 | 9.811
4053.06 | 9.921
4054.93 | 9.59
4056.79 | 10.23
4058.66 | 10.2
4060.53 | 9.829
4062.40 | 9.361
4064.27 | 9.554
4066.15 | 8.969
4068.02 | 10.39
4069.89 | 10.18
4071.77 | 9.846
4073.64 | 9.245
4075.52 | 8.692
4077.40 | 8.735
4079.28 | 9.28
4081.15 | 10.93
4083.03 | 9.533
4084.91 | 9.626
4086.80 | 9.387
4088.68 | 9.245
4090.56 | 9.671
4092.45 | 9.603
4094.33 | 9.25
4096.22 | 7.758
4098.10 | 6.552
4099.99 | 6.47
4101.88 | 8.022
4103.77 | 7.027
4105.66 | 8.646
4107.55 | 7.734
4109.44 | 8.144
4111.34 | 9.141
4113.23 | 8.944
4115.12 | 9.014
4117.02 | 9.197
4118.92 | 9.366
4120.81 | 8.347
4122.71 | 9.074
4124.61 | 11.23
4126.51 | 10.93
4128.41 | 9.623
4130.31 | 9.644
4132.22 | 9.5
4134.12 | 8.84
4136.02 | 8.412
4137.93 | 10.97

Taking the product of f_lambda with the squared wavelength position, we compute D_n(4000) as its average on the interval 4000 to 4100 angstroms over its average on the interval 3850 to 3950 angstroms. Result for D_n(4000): 1.3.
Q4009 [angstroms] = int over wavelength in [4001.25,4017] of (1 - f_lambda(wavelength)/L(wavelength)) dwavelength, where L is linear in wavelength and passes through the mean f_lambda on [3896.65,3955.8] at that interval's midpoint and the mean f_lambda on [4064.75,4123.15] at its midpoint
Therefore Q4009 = -2.99 angstroms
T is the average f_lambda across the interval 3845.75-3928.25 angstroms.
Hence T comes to 8.02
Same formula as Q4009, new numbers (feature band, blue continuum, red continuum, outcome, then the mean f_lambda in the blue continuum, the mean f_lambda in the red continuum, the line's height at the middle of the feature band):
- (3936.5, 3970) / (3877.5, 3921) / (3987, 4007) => 4.9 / 7.52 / 9.76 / 8.76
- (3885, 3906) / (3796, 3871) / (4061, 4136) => 2.7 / 7.69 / 9.09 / 8.02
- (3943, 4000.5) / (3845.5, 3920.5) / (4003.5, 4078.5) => 7.0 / 7.98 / 9.86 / 9.04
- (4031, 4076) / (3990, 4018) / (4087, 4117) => -3.3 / 9.92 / 8.4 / 9.15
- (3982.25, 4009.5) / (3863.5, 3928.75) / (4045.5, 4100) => -2.7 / 7.85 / 9.46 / 8.76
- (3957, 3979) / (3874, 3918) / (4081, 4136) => 4.7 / 7.46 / 8.94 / 7.96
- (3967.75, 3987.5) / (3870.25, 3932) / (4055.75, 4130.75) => 2.5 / 7.58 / 9.16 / 8.21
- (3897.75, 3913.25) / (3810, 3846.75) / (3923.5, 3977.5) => -2.9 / 7.2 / 7.13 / 7.16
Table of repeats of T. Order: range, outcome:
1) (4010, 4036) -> 9.91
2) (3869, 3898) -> 6.89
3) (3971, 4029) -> 9.26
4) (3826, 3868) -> 7.78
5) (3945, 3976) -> 7.01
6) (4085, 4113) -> 8.38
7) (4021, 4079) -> 9.77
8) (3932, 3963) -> 7.76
